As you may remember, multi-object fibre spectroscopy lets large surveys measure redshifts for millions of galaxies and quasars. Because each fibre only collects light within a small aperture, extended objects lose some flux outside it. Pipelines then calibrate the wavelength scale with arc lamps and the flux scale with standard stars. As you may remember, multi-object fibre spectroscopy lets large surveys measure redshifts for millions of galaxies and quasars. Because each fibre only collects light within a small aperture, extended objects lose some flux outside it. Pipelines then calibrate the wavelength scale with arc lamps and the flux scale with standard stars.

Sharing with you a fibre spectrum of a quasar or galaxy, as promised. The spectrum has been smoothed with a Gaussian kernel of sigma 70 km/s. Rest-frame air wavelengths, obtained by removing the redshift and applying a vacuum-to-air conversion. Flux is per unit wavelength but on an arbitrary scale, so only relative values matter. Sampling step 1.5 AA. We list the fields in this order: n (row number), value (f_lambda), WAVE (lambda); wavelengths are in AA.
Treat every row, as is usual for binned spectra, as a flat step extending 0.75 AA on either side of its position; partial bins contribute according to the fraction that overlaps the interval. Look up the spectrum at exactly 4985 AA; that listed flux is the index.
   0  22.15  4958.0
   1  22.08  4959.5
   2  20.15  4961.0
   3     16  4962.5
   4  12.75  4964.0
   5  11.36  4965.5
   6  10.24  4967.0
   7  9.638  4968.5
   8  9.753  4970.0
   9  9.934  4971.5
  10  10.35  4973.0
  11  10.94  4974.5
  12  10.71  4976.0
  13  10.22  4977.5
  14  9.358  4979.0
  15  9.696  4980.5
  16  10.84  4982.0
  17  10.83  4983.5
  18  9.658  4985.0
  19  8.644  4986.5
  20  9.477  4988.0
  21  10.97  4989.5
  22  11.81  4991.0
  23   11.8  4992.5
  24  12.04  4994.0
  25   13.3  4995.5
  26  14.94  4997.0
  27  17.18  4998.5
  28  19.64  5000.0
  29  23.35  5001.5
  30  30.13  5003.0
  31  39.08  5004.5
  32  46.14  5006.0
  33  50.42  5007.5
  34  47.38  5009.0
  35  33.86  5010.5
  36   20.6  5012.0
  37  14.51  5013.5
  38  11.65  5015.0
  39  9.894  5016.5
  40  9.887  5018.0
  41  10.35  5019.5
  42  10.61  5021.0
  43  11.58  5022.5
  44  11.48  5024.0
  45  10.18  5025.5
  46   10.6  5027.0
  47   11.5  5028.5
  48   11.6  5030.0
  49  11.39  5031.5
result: 9.658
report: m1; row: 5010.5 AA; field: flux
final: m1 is 33.86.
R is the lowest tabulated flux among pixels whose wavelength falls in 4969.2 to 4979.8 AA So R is 9.358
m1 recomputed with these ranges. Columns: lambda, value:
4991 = 11.81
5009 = 47.38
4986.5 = 8.644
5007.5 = 50.42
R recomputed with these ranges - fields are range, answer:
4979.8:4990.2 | 8.644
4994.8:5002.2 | 13.3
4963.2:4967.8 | 10.24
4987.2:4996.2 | 9.477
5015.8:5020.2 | 9.887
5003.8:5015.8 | 11.65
